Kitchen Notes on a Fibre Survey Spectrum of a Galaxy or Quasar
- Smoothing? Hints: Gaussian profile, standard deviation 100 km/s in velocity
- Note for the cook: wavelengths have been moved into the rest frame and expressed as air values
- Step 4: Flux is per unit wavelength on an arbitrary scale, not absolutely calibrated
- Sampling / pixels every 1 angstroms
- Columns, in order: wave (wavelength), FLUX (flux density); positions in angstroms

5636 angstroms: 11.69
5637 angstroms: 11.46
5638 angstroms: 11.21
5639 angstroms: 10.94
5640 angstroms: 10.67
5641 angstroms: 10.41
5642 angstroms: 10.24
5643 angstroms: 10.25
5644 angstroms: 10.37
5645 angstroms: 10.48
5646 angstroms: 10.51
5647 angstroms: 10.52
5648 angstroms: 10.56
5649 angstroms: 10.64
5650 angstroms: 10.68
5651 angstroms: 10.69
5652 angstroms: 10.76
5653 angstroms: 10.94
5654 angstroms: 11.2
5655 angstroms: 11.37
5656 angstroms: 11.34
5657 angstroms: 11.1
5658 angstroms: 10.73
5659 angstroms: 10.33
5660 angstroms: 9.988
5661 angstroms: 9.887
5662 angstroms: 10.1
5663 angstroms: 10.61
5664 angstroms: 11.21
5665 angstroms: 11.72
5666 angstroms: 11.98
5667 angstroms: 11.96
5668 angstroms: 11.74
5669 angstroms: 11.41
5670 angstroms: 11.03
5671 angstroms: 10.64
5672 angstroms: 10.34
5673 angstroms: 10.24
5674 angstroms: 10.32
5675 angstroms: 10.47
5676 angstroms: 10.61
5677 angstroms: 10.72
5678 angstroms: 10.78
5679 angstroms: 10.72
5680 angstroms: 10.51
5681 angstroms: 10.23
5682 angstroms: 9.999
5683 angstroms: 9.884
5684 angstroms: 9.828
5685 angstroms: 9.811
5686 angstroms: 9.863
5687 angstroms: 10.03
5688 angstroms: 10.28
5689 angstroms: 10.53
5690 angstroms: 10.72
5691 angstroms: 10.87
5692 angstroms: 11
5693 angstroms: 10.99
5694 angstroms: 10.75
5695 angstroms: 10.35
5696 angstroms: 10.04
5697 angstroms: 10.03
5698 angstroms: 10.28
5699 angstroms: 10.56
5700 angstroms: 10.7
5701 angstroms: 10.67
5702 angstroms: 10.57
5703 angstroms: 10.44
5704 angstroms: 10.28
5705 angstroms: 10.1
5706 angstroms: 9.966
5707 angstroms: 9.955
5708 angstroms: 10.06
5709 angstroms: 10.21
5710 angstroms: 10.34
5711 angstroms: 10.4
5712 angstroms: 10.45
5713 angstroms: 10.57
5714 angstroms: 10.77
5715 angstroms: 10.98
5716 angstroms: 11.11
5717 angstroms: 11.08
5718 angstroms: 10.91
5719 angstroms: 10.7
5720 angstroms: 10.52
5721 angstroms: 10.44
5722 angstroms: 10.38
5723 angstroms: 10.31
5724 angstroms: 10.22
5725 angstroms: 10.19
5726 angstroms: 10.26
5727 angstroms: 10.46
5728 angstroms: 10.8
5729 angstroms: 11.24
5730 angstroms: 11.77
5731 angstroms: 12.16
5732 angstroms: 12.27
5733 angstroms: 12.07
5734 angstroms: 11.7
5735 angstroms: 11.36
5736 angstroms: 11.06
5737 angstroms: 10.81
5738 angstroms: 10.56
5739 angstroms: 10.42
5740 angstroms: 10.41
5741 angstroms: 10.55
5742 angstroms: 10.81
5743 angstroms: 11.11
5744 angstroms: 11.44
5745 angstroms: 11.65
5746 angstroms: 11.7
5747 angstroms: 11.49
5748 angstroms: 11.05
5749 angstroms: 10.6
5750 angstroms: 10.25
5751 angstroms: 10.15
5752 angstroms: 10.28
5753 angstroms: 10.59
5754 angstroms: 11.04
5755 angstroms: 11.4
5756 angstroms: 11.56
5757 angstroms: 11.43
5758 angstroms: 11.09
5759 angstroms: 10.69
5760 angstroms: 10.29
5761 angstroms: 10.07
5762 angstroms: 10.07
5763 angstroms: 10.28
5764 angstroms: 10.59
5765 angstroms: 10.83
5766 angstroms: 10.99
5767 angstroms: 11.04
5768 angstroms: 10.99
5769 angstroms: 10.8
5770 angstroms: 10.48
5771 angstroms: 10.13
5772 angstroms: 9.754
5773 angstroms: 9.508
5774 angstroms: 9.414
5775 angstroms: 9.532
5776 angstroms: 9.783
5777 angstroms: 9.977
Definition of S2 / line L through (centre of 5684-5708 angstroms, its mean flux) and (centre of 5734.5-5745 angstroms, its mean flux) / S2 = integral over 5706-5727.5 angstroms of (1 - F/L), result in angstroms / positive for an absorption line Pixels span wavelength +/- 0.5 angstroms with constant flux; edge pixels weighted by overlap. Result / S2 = 0.3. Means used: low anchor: 10.4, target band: 10.5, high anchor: 10.9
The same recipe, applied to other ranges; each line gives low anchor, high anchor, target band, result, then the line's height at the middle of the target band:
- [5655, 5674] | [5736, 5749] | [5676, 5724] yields 2.2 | 10.9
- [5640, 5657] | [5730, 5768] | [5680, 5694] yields 0.6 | 10.8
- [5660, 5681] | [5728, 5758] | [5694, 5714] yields 1.1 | 11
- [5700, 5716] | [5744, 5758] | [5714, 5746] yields -0.7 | 10.7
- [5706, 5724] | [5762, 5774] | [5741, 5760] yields -1.0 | 10.5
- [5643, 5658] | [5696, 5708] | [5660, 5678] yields -0.4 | 10.6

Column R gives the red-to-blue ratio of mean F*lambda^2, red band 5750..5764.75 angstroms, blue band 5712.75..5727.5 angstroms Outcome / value 1.02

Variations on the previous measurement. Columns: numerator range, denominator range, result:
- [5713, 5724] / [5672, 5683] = 1.04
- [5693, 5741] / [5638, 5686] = 1.02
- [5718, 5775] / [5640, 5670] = 1.03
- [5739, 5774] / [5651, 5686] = 1.03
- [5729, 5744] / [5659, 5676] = 1.06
